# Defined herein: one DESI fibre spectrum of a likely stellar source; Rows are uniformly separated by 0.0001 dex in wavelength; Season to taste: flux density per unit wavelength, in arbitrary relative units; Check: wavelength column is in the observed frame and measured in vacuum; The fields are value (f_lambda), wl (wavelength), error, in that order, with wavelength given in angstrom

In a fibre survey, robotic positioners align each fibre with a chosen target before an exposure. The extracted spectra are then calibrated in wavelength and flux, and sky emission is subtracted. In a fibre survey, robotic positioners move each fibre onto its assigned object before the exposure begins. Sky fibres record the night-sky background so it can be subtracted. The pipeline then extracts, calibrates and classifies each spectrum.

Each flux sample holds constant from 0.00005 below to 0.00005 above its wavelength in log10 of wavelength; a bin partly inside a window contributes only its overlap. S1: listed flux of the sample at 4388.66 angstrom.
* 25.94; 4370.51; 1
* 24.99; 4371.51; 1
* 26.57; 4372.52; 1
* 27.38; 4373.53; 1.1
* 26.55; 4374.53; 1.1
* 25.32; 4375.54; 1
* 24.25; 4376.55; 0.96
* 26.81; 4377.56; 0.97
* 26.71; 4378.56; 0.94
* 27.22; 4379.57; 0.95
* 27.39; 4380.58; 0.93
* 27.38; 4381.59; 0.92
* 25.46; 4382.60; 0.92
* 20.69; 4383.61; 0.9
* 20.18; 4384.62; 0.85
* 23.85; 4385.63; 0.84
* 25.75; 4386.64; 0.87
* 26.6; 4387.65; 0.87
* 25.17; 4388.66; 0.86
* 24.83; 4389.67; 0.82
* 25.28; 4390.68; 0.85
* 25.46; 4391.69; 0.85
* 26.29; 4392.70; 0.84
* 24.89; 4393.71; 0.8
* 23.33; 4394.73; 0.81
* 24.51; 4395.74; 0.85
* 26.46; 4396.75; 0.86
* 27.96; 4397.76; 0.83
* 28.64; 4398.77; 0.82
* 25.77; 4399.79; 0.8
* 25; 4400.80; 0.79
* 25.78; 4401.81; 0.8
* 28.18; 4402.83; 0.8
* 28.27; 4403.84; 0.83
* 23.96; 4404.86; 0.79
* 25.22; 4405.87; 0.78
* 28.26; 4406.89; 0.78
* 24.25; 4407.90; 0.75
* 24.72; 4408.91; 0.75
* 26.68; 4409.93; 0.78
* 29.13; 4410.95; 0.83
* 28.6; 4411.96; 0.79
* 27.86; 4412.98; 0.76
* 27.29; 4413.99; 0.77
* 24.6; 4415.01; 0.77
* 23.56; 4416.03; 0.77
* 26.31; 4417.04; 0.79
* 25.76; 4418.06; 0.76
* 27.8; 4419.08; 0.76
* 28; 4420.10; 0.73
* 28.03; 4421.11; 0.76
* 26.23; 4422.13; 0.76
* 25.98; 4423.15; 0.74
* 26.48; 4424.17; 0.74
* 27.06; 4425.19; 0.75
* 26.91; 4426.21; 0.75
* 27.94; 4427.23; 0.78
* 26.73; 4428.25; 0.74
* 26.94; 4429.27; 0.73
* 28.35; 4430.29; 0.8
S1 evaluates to 25.17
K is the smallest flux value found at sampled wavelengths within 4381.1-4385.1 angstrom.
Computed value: 20.18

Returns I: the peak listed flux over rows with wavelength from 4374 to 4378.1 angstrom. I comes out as 26.81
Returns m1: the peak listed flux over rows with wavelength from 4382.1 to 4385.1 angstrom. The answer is 25.46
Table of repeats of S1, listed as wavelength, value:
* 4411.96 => 28.6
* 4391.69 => 25.46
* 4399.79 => 25.77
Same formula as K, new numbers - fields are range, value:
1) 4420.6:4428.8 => 25.98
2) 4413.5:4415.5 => 24.6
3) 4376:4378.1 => 24.25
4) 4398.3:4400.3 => 25.77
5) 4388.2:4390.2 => 24.83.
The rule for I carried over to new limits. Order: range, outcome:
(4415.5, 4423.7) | 28.03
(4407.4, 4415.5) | 29.13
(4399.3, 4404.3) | 28.27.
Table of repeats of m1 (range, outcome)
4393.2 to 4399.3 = 28.64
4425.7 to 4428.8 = 27.94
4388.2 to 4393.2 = 26.29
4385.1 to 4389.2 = 26.6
